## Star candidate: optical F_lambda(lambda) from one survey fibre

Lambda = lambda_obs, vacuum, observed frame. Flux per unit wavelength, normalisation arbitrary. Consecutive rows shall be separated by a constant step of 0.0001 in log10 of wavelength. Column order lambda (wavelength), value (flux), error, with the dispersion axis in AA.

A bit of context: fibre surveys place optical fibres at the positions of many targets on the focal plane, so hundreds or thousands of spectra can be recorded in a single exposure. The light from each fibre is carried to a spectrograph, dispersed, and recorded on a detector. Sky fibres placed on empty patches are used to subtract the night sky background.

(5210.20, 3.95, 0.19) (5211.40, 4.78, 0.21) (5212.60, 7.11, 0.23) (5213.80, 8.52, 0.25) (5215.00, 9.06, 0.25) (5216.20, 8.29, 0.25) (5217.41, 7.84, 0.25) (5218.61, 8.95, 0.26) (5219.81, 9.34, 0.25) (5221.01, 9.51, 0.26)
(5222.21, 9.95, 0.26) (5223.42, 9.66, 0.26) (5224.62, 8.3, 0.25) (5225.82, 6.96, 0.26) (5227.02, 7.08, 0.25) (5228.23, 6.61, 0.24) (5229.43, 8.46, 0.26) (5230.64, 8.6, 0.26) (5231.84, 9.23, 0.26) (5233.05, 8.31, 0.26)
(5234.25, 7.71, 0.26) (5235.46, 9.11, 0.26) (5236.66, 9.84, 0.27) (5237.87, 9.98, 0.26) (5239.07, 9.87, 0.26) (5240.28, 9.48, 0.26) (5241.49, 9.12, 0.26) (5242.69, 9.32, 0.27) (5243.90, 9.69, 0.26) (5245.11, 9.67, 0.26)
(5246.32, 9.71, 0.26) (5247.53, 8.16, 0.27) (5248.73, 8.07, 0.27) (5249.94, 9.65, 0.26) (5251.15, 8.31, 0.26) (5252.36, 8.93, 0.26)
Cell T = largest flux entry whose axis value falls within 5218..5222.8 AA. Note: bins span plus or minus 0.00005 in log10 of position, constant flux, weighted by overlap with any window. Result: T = 9.95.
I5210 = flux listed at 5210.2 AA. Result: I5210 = 3.95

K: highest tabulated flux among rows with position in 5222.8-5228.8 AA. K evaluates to 9.66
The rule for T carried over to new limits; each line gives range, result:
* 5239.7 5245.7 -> 9.69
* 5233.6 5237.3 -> 9.84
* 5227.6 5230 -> 8.46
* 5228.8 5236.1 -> 9.23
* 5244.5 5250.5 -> 9.71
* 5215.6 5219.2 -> 8.95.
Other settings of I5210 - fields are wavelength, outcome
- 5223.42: 9.66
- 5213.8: 8.52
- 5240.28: 9.48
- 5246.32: 9.71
